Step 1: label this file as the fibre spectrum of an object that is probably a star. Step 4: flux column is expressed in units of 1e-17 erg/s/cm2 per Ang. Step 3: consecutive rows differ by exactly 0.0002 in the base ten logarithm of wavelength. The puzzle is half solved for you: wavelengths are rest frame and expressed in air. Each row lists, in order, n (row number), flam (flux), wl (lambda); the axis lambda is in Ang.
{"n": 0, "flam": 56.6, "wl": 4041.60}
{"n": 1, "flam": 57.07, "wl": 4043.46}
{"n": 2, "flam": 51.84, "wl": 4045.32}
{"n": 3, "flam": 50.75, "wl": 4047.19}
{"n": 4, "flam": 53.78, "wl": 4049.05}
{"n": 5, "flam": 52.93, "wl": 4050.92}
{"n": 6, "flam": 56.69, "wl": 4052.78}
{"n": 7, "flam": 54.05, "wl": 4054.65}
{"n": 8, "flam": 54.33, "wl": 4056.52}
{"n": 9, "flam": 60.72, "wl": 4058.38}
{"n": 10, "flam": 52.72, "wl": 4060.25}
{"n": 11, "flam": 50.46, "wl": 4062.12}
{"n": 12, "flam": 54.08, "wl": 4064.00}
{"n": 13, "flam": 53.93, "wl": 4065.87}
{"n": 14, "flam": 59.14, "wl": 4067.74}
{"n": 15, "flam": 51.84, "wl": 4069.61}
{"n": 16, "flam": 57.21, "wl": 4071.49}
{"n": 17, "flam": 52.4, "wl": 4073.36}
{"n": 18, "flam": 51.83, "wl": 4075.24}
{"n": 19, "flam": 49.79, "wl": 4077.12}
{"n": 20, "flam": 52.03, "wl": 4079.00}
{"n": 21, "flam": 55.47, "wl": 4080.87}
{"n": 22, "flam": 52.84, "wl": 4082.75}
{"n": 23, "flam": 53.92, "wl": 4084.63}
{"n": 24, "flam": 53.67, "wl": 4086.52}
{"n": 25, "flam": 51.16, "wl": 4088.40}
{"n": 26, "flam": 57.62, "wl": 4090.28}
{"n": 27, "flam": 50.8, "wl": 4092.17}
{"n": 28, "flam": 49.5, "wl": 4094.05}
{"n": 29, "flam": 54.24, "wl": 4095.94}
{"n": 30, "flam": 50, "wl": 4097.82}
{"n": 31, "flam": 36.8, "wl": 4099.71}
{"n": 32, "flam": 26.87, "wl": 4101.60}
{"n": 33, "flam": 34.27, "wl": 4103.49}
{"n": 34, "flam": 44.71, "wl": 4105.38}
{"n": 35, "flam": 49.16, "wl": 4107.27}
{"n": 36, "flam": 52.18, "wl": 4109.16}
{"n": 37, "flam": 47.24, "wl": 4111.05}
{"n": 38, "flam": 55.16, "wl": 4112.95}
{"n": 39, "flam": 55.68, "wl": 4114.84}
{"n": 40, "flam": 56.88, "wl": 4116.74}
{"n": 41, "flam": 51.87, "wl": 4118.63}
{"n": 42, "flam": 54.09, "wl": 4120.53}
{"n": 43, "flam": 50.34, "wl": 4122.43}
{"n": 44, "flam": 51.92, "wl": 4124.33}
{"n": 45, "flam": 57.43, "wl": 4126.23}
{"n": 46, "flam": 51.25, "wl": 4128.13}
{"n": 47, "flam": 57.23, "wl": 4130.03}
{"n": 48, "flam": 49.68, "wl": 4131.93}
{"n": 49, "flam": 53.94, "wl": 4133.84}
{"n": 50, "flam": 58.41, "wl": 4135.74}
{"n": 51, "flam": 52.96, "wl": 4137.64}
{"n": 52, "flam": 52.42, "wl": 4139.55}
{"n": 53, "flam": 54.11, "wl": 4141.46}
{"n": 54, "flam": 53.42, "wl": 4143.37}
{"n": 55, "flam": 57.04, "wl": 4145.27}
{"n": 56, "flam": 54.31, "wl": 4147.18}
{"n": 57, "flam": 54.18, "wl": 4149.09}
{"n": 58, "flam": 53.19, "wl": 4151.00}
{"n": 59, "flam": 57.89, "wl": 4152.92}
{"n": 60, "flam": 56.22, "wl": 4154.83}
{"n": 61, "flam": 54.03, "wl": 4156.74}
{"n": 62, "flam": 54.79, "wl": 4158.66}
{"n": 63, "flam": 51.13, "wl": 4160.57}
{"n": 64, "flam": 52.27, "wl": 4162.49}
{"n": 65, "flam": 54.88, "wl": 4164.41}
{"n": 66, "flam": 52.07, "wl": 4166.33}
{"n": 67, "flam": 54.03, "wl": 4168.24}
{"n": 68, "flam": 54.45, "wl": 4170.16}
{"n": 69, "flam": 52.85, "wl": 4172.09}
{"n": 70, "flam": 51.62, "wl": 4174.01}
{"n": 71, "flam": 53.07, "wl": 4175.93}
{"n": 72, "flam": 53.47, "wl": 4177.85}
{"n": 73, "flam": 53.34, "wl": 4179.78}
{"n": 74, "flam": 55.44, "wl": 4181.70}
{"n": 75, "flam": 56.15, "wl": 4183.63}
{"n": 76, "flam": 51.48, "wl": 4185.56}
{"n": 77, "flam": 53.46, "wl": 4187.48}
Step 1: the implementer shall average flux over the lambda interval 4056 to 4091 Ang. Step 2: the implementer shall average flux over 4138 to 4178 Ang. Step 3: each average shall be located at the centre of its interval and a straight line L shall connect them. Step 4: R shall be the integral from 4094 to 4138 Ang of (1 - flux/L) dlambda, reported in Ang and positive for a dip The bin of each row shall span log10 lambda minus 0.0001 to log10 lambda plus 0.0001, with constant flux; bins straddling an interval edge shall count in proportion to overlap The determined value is 3.1 Ang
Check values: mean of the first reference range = 53.9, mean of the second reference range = 53.9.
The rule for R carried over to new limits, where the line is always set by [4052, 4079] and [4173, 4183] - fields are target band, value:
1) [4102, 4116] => 1.6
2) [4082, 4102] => 1.7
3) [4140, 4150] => -0.2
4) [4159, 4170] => 0.1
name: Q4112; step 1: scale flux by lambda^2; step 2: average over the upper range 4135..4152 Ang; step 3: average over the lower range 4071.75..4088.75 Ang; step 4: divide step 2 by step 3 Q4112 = 1.06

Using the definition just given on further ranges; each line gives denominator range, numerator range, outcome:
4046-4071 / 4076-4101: 0.95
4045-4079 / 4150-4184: 1.05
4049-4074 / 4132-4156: 1.04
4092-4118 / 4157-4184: 1.17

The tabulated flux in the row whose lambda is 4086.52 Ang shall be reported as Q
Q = 53.67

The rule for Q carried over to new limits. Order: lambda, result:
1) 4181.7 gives 55.44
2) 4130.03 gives 57.23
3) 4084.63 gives 53.92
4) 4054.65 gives 54.05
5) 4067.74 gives 59.14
